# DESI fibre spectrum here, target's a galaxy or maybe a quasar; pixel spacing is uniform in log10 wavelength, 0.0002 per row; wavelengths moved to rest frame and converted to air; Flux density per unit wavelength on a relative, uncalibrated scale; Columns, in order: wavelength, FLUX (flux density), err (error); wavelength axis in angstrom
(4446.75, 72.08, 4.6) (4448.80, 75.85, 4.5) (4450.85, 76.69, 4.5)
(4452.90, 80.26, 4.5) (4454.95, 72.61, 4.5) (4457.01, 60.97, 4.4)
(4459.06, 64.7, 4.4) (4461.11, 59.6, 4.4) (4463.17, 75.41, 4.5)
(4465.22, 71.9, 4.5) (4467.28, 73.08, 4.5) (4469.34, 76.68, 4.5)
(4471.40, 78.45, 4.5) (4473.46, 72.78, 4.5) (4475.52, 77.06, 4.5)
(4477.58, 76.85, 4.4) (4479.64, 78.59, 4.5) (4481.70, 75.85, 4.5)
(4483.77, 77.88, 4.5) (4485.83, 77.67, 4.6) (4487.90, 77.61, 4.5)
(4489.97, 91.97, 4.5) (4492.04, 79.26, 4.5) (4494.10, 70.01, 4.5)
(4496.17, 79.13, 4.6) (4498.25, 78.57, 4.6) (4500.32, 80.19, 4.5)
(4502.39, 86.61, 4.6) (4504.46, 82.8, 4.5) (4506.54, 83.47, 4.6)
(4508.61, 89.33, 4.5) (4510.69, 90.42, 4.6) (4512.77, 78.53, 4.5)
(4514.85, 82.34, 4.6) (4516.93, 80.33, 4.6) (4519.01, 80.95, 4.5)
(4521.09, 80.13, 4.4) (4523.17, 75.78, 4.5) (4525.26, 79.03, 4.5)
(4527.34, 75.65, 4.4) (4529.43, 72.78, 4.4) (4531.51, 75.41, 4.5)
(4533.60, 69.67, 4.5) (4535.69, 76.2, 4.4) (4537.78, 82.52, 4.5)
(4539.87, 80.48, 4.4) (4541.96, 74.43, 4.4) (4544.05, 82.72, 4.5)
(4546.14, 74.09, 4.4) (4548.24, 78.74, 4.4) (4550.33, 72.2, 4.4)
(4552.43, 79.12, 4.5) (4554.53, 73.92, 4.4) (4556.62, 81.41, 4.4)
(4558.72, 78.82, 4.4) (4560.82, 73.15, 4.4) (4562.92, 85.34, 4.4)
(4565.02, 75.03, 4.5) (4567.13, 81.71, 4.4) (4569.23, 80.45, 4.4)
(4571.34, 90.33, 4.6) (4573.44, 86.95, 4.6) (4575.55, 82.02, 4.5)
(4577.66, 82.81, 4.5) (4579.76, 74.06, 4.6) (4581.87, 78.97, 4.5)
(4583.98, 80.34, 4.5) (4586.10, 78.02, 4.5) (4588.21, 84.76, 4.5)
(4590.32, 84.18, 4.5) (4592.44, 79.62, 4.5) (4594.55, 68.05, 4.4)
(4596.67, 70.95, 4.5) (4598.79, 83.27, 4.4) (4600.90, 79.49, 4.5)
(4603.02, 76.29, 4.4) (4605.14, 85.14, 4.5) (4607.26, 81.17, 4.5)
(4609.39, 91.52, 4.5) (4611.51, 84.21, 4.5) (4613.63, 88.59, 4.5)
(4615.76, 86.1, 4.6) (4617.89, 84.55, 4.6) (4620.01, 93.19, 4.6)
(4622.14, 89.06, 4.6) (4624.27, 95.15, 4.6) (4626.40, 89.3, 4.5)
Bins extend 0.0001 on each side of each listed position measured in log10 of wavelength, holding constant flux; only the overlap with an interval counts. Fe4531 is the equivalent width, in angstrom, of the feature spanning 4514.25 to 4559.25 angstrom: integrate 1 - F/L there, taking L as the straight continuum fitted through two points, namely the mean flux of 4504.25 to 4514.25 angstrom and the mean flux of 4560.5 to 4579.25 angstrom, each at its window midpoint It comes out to 3.3 angstrom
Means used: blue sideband 84.9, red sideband 82.1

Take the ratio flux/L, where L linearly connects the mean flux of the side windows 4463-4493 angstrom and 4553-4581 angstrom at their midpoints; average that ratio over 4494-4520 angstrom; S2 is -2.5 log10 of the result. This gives -0.05 mag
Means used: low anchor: 77.5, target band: 82.2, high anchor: 80.4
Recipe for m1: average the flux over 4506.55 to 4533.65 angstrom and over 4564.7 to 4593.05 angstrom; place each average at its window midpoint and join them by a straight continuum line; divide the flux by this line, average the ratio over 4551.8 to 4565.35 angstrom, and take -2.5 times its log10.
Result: 0.04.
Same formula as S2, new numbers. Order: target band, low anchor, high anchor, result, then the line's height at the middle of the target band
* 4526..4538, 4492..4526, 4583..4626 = 0.09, 81.6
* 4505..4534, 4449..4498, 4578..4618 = -0.04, 77.2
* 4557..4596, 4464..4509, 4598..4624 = 0.05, 83.7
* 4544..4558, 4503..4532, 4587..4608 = 0.04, 80.1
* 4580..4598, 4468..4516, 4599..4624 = 0.09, 84.6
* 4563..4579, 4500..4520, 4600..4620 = 0.02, 84.2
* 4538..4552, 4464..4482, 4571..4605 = 0.01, 78.4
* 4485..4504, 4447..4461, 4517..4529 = -0.07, 75.2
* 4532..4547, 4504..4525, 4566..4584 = 0.07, 82.1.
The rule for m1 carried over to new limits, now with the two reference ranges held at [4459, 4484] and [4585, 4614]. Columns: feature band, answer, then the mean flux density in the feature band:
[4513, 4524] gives -0.05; 79.9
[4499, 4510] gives -0.12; 84.6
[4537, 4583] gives -0.01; 79.5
